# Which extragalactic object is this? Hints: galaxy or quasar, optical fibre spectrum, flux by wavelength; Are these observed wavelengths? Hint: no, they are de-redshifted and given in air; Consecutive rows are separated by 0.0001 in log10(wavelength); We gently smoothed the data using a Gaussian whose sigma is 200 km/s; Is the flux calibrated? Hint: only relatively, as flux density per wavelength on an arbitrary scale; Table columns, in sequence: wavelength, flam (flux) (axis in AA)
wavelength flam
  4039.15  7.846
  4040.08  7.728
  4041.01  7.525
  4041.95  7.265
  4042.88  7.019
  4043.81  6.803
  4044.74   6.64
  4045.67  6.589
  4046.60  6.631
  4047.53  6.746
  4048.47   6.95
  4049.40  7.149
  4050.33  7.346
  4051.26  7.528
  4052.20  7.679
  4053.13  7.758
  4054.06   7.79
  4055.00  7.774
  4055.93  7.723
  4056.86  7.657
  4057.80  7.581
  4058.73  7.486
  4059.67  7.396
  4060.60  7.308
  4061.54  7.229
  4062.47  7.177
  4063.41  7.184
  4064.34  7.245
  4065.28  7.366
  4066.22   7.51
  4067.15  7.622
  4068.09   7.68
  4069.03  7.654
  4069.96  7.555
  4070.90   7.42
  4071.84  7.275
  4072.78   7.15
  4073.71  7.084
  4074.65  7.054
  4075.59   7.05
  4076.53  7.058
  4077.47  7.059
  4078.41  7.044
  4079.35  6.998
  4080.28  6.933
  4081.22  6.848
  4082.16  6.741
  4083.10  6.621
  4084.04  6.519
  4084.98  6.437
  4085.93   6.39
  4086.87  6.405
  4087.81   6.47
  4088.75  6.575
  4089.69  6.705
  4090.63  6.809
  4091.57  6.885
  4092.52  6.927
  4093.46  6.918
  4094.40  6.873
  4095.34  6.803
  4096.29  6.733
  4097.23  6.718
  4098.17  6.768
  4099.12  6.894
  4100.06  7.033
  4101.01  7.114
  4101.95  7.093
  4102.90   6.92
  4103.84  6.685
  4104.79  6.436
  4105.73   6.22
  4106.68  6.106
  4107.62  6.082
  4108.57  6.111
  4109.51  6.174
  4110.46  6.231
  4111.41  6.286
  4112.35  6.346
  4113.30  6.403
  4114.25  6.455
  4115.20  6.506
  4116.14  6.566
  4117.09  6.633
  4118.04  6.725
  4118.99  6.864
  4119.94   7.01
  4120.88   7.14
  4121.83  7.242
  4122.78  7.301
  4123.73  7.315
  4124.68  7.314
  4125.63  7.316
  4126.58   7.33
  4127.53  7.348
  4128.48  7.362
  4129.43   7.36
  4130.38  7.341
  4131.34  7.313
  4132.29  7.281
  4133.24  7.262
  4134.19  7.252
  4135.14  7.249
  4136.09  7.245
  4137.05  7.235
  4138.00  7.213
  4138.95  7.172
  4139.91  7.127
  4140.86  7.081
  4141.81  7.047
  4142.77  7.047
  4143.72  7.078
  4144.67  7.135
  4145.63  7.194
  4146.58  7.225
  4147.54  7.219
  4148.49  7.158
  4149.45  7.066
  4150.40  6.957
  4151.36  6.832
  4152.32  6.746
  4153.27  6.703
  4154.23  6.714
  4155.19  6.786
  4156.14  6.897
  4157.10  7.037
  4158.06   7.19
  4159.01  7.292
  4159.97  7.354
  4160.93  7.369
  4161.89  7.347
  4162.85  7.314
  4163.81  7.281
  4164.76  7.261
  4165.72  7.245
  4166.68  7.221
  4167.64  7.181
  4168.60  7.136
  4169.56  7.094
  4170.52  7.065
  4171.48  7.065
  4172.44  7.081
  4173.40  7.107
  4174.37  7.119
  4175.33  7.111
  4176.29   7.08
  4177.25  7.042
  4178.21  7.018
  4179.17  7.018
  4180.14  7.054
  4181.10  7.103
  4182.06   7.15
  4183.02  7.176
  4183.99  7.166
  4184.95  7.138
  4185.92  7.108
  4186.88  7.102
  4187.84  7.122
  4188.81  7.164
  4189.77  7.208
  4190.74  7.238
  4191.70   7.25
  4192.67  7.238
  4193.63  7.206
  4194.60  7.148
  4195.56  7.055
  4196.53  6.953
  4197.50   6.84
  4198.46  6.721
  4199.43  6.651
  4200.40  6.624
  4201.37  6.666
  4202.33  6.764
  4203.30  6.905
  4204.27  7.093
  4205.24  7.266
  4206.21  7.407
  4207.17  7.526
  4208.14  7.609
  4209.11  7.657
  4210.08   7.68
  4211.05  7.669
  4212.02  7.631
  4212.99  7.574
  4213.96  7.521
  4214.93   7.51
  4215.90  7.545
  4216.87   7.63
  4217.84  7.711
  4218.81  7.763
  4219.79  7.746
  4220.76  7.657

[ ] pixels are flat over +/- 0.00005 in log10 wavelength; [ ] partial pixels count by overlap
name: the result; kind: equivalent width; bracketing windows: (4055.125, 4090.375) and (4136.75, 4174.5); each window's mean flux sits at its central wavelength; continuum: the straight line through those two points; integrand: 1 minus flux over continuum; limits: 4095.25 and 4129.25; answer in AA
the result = 1.6 AA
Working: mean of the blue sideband 7.12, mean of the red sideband 7.11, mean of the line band 6.77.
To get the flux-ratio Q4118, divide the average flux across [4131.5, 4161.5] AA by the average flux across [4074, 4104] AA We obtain 1.0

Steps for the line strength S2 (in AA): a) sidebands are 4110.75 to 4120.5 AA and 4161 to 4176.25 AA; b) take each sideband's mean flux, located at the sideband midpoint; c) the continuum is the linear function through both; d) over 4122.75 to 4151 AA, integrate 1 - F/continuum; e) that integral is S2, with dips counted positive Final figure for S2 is -1.6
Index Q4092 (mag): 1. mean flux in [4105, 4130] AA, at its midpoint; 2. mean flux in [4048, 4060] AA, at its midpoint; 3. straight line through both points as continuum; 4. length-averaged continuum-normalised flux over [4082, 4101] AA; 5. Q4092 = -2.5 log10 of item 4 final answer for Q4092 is 0.06 mag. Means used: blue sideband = 7.52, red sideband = 6.76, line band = 6.72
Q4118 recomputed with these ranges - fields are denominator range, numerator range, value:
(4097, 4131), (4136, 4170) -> 1.05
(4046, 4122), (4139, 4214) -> 1.03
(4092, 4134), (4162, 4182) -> 1.04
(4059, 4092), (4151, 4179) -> 1.01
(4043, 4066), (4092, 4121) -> 0.91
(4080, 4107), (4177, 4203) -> 1.05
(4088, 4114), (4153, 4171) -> 1.08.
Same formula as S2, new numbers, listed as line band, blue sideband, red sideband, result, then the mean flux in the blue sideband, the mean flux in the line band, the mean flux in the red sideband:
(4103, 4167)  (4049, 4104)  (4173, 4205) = 0.9 AA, 7.11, 6.98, 7.04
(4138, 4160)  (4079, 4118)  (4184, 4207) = -0.6 AA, 6.62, 7.04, 7.05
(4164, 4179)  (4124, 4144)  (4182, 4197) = 0.1 AA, 7.24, 7.13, 7.15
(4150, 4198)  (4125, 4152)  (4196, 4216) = 0.7 AA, 7.19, 7.1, 7.22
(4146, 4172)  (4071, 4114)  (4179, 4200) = -0.5 AA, 6.71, 7.1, 7.08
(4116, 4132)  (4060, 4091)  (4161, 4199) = -0.2 AA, 7.04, 7.16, 7.13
